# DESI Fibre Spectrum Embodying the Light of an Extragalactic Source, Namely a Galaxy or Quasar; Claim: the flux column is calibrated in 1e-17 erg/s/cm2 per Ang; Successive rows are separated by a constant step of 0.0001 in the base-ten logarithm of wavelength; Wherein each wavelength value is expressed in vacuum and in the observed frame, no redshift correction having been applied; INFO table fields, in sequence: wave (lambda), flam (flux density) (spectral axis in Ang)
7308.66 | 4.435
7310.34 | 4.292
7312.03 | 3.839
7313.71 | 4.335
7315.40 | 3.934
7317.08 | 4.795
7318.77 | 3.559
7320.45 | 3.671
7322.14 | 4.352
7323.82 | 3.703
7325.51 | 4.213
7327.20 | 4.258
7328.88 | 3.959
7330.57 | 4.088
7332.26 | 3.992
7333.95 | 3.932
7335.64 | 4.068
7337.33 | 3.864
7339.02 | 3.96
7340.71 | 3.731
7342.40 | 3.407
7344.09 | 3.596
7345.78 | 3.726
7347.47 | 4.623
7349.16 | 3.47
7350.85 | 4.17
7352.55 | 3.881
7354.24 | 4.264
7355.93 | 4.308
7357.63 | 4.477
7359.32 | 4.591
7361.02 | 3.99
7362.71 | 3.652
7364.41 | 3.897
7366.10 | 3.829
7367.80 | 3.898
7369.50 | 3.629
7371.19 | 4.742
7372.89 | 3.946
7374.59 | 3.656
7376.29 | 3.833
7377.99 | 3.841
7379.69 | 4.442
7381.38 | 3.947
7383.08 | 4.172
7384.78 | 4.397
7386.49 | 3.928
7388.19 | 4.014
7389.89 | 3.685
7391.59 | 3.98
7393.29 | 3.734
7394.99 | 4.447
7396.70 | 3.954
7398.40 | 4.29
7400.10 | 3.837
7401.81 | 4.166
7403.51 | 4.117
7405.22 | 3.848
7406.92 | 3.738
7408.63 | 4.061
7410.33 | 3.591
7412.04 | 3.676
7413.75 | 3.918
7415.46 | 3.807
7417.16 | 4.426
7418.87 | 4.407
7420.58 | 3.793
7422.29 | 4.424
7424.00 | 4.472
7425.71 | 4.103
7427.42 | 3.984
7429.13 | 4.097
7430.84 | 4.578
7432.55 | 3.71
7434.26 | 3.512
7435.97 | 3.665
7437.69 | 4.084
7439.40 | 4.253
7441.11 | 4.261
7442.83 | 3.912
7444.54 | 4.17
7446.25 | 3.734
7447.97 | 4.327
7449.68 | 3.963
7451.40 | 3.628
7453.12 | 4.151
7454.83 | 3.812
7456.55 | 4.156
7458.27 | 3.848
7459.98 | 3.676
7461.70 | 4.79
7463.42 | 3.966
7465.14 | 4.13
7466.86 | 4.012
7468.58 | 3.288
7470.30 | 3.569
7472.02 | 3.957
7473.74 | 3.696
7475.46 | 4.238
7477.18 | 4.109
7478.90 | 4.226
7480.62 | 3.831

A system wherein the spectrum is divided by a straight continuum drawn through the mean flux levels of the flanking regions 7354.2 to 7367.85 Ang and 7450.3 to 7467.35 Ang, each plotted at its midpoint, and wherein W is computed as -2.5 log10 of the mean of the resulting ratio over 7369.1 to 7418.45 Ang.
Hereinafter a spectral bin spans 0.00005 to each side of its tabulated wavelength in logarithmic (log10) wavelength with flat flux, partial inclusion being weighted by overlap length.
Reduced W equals 0.019 mag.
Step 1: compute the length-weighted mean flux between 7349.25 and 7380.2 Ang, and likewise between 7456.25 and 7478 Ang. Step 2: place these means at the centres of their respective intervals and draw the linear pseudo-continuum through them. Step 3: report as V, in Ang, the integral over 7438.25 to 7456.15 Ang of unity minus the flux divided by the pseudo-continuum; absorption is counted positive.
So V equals -0.3 Ang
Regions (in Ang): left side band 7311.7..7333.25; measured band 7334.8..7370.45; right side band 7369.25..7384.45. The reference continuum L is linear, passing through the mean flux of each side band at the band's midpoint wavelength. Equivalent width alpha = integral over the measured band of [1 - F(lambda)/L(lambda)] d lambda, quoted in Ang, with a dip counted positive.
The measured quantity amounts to 0.9 Ang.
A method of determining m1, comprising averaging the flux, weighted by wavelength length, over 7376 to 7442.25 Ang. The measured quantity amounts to 4.03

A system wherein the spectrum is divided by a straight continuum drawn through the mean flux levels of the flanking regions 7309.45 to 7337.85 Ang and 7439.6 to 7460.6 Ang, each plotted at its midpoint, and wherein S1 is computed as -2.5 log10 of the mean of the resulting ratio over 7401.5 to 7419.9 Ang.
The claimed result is 0.009 mag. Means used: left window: 4.05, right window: 3.98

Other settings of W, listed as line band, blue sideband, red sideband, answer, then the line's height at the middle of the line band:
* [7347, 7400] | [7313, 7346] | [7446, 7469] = -0.022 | 3.97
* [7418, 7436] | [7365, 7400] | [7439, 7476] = -0.026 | 3.99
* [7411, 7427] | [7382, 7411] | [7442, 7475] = -0.034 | 3.98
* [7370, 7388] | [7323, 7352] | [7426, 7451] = -0.032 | 3.96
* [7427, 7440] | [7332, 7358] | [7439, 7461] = 0.002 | 3.99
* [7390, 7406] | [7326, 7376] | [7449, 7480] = -0.014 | 3.97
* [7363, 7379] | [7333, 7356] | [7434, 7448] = 0.007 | 3.94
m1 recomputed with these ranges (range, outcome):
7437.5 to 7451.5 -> 4.06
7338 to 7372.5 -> 3.99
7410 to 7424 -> 4.05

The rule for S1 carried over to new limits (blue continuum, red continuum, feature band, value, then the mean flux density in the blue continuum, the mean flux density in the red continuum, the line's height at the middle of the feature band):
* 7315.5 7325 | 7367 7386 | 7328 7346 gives 0.05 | 4.02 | 4.04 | 4.03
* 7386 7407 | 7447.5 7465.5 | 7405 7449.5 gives 0.00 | 3.99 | 4.03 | 4.01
